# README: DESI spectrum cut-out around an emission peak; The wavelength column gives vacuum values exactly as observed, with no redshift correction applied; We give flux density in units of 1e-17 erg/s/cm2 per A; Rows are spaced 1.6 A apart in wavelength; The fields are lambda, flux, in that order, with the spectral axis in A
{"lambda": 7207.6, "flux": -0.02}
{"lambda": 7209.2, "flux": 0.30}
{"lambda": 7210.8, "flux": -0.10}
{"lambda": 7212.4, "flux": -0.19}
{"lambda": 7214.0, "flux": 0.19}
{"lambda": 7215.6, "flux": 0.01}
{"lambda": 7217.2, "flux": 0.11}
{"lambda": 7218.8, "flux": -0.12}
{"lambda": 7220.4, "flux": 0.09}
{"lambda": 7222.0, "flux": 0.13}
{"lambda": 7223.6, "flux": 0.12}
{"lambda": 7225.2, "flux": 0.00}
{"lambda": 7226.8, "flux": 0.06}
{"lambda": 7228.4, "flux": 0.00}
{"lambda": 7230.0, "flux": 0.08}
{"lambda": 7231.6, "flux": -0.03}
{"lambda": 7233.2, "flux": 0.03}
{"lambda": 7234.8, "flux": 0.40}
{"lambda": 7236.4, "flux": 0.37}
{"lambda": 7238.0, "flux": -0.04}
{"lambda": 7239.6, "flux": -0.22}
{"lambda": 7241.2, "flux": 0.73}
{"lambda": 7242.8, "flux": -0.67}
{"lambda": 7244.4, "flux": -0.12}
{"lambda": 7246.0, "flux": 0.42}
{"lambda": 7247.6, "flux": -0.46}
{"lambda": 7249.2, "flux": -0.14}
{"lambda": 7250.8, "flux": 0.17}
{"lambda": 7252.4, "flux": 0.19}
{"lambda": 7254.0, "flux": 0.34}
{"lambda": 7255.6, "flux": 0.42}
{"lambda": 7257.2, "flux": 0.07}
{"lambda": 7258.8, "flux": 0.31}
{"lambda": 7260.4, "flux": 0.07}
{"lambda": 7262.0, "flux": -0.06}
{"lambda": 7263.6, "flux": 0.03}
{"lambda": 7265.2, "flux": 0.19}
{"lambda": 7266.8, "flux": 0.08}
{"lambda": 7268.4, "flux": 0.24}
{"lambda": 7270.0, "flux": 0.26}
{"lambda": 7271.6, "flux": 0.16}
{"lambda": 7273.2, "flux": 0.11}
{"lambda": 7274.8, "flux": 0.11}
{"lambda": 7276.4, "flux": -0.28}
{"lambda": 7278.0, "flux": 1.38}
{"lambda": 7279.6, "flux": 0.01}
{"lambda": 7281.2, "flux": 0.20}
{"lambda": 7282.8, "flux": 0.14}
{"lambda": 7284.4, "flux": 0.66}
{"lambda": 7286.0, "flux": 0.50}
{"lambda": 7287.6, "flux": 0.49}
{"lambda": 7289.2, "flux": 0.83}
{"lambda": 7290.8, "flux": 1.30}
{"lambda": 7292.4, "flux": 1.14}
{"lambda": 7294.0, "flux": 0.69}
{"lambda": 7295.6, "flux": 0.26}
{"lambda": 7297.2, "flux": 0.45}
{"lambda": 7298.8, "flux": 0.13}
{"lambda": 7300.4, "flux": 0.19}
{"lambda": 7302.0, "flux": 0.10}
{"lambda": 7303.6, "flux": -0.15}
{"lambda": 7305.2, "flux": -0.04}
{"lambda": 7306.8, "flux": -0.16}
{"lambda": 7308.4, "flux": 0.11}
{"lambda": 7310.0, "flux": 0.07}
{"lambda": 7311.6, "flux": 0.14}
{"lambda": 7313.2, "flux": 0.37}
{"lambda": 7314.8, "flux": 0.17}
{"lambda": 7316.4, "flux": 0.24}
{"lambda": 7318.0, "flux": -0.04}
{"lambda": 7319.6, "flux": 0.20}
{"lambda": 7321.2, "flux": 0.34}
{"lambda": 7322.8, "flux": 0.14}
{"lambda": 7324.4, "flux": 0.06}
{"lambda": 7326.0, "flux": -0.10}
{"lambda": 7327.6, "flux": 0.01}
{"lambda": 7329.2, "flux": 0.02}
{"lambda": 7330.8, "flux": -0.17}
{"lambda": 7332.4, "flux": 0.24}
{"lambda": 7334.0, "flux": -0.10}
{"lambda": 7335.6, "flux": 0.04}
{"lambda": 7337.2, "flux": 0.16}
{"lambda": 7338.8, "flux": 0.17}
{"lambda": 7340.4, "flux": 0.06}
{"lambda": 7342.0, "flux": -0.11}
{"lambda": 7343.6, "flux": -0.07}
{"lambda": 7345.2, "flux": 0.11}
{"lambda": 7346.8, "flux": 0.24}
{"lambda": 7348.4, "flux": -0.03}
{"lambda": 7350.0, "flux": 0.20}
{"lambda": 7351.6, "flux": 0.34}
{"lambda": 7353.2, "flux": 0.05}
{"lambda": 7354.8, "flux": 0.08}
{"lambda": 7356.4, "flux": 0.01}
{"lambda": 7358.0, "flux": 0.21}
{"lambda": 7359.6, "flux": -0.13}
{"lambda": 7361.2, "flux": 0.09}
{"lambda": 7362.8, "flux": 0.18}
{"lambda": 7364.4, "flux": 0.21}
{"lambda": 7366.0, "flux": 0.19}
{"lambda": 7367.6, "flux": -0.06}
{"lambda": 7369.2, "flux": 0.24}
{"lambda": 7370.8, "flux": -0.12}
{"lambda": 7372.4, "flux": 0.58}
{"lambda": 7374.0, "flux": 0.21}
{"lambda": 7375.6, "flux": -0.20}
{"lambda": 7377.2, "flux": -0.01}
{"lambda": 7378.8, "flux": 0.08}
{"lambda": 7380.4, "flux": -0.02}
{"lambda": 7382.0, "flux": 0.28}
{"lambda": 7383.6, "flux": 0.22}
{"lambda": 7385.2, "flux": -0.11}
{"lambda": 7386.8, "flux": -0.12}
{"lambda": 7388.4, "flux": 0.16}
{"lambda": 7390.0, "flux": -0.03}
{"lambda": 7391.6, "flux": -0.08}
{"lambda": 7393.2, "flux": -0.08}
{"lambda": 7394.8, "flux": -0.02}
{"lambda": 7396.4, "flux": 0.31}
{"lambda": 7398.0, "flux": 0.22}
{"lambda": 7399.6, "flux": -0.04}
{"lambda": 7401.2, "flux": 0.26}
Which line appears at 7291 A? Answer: [O II] 3727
